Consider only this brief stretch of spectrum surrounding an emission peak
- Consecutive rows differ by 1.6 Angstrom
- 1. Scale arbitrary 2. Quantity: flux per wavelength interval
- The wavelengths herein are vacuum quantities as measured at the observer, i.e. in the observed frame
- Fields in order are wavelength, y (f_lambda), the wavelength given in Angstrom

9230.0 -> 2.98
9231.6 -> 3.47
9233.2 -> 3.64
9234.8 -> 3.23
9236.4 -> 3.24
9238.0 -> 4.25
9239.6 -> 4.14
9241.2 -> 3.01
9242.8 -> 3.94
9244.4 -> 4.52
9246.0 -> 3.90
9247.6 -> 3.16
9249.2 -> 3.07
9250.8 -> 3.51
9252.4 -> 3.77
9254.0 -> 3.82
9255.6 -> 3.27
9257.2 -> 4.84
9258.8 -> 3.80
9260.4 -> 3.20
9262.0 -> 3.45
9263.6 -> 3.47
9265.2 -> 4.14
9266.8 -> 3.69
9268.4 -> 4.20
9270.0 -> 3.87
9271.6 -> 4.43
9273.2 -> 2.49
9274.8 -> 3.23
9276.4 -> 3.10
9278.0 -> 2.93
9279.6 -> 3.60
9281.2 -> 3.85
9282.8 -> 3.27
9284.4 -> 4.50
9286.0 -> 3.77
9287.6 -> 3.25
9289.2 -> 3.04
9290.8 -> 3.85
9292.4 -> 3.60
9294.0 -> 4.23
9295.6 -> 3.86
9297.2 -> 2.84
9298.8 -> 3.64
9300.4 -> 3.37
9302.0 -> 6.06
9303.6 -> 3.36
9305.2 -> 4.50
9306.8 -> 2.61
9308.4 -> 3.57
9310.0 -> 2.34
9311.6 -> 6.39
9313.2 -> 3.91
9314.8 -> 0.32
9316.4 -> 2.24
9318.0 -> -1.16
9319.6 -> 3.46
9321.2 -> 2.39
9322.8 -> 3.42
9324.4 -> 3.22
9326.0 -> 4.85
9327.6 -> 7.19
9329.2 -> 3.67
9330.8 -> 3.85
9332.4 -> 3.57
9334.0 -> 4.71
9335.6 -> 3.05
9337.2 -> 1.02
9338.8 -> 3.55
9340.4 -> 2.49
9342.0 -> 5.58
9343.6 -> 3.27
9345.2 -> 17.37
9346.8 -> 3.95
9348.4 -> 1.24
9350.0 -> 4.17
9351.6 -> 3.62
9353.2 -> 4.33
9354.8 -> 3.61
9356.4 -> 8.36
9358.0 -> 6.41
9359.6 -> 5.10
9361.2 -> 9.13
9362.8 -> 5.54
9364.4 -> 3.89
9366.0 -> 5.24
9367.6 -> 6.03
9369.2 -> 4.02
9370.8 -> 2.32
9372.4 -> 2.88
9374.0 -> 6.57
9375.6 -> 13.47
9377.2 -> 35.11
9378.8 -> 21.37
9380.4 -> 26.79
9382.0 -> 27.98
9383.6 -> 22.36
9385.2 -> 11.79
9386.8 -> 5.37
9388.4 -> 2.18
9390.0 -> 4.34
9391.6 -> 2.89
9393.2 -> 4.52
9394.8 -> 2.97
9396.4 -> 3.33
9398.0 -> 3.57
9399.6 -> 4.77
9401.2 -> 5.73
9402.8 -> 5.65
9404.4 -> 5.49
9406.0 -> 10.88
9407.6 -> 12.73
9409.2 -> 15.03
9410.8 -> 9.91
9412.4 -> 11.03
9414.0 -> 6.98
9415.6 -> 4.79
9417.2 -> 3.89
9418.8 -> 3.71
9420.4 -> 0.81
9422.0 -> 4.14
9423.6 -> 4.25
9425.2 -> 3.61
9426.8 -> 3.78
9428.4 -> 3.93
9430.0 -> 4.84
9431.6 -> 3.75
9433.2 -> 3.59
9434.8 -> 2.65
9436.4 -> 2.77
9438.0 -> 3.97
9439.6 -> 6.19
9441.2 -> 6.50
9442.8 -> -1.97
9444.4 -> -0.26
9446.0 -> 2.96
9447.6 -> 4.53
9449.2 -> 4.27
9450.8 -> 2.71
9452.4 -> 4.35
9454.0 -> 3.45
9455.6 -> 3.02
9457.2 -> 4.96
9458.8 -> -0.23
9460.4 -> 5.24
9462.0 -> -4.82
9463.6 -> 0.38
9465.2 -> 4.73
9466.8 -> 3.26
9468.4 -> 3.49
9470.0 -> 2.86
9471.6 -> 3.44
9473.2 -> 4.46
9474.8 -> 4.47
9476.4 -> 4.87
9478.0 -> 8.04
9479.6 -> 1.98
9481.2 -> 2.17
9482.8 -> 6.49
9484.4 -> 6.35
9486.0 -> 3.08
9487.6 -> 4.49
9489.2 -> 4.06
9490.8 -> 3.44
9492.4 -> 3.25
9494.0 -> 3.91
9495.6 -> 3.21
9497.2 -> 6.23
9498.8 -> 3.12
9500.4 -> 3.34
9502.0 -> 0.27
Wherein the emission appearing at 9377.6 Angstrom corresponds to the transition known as H-alpha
